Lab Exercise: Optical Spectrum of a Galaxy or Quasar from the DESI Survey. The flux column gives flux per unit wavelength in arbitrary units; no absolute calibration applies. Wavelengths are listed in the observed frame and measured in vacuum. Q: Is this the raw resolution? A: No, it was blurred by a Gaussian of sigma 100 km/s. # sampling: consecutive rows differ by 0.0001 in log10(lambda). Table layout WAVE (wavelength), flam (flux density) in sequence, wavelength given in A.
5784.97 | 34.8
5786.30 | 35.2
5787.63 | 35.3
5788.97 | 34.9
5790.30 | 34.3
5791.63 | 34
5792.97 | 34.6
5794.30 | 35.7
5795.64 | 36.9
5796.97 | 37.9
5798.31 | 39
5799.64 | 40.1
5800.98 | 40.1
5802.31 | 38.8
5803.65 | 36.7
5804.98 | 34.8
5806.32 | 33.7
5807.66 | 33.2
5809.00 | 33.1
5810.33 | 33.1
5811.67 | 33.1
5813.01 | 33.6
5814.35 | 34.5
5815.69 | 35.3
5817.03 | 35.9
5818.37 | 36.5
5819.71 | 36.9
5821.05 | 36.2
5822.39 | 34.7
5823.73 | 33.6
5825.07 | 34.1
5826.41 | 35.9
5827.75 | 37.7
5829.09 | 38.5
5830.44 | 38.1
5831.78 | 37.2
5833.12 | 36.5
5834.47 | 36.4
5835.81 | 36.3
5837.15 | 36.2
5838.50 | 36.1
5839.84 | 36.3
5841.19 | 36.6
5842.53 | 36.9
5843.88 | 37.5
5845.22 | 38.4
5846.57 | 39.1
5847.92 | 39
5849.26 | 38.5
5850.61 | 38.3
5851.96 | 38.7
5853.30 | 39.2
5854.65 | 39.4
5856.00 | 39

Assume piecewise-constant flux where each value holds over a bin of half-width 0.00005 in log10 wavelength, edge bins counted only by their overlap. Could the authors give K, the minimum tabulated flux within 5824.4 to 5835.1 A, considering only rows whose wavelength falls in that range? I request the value 34.1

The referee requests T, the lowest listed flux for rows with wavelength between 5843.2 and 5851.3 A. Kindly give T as 37.5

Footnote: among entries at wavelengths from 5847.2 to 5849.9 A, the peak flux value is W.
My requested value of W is 39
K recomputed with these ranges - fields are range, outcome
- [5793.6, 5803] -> 35.7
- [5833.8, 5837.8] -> 36.2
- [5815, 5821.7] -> 35.3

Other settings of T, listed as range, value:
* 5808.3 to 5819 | 33.1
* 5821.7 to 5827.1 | 33.6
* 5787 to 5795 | 34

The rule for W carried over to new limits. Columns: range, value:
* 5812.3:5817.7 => 35.9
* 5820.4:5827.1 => 36.2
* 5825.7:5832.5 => 38.5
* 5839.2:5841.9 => 36.6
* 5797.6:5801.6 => 40.1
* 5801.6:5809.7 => 38.8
